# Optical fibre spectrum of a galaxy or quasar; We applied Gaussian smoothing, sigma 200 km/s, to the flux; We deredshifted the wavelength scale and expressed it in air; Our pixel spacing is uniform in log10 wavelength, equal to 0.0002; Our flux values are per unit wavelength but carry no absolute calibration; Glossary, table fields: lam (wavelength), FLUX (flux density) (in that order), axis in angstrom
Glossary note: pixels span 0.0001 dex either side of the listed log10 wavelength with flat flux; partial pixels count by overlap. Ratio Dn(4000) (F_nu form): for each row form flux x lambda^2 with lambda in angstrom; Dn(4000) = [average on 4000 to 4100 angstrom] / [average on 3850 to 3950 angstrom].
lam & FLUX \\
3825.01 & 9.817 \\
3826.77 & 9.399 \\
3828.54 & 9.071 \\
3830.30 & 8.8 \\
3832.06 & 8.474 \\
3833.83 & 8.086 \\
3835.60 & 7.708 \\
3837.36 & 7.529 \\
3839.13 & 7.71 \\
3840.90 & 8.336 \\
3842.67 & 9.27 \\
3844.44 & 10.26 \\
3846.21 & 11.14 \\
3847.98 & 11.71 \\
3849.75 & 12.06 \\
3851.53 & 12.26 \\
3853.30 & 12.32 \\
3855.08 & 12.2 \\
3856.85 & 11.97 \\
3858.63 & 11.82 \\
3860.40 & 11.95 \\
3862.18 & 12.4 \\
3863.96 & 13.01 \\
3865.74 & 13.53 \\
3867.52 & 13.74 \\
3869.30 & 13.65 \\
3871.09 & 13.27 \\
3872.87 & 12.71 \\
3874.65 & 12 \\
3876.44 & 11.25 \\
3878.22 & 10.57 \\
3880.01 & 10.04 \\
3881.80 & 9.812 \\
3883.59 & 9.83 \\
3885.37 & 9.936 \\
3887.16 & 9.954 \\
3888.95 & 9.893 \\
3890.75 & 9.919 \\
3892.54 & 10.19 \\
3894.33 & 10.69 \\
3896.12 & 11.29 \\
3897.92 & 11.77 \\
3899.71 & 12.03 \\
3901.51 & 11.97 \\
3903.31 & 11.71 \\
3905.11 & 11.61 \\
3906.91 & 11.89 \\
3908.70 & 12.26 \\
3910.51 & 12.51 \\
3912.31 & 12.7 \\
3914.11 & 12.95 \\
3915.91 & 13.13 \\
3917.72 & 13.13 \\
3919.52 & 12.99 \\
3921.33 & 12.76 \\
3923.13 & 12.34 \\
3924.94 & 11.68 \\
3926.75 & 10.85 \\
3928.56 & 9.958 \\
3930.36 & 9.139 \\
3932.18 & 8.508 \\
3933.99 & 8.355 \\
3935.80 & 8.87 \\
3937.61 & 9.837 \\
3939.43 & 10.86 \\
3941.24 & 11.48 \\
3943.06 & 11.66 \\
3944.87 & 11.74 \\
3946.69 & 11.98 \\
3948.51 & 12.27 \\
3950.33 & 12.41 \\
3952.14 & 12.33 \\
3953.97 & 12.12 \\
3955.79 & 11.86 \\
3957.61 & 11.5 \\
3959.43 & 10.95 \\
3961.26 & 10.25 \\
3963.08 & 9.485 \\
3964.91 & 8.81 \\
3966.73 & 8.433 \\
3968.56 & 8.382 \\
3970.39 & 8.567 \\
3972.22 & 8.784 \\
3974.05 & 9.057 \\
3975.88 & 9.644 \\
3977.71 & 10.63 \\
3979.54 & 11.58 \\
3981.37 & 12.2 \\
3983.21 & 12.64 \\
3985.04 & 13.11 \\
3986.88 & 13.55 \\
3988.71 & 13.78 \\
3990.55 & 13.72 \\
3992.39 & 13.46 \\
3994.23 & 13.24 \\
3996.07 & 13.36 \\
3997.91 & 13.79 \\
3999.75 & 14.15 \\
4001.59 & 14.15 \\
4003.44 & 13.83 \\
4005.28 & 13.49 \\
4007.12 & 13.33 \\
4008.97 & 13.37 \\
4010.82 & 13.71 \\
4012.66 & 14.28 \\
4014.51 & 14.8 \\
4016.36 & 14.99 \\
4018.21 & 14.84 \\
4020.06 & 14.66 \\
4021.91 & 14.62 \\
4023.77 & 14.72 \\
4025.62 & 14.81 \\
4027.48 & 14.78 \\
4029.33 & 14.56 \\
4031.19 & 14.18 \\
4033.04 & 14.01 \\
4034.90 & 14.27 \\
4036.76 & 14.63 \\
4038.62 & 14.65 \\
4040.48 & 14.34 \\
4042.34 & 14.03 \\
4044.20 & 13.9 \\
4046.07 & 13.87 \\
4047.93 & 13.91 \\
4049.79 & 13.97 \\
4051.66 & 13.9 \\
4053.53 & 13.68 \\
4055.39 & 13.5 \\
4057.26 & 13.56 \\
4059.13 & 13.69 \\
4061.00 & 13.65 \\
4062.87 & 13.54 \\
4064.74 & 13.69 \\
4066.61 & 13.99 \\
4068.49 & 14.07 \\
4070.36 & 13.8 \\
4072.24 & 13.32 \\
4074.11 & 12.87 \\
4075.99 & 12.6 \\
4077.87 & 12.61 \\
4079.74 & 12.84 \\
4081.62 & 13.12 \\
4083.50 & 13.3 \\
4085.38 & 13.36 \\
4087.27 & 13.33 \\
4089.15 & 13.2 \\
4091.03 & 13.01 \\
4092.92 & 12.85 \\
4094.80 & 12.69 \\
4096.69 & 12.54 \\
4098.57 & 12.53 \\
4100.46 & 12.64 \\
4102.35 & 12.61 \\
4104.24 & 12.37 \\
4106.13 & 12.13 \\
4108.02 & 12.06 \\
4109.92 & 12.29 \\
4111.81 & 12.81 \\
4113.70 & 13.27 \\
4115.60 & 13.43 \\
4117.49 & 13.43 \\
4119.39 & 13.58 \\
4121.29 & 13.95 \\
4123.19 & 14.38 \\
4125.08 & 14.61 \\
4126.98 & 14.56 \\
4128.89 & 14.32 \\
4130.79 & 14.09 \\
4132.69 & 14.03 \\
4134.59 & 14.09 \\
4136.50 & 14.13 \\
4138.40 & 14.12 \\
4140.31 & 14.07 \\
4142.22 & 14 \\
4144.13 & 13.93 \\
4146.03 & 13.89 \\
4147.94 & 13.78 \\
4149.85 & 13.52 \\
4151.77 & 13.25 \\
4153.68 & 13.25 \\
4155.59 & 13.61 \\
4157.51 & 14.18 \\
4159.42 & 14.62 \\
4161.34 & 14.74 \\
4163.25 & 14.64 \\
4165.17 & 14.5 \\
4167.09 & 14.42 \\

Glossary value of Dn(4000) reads 1.29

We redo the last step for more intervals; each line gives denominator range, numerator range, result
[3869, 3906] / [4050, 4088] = 1.32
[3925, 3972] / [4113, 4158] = 1.46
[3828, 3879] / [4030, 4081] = 1.38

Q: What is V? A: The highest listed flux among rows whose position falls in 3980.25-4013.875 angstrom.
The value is 14.28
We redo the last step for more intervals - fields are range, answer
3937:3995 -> 13.78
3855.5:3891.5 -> 13.74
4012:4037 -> 14.99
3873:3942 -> 13.13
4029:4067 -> 14.65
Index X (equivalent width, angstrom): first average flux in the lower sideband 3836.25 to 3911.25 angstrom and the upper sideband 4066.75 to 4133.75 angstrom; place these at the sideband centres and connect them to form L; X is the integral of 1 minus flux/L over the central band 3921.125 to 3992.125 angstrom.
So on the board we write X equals 6.3 angstrom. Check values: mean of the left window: 11.3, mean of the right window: 13.2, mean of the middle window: 10.9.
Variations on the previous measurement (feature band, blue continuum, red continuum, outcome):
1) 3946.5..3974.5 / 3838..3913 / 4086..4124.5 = 3.6 angstrom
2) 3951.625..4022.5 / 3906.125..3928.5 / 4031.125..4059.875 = 5.3 angstrom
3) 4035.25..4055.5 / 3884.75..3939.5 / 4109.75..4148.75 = -2.0 angstrom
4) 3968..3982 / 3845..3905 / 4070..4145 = 2.8 angstrom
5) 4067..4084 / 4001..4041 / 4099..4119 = 0.2 angstrom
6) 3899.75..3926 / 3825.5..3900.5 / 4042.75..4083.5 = -2.1 angstrom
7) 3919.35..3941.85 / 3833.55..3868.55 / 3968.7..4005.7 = 2.4 angstrom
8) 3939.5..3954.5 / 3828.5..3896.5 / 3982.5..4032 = 0.9 angstrom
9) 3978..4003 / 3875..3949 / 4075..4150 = -2.6 angstrom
